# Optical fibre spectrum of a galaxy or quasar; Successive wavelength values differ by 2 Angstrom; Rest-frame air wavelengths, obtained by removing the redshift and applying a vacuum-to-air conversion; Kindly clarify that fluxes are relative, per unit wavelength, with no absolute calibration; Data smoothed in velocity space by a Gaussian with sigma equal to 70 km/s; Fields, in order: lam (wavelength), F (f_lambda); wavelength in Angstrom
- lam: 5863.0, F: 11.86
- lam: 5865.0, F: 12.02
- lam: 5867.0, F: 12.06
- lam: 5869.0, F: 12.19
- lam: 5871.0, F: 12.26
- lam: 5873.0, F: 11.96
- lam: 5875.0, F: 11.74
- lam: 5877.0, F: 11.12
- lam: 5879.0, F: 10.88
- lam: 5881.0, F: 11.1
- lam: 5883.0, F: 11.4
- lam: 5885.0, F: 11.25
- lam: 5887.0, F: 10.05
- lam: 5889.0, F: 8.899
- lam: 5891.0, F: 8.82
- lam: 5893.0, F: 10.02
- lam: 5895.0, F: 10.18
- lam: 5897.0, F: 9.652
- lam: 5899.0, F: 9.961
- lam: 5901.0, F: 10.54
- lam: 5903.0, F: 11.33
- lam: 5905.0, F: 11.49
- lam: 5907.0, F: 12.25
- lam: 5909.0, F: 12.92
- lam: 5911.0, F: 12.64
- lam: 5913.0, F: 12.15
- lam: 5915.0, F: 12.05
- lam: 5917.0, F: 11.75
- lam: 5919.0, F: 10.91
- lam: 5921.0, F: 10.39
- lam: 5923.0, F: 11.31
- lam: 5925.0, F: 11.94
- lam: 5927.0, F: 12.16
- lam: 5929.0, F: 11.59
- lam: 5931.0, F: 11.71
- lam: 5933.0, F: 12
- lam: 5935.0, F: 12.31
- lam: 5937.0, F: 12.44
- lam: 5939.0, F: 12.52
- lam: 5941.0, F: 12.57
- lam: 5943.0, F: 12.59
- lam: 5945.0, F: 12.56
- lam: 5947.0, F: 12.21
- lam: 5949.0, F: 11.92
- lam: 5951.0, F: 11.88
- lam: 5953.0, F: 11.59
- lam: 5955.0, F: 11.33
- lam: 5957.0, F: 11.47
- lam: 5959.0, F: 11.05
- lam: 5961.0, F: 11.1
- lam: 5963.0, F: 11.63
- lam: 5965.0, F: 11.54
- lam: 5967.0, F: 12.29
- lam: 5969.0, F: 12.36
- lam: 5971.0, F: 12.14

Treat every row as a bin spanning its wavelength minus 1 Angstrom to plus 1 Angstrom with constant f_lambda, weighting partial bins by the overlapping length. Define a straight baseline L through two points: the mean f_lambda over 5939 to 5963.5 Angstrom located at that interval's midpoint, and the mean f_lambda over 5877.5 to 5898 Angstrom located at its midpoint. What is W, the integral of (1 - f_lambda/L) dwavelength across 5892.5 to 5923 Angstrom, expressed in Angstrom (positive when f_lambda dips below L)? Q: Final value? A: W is -1.4 Angstrom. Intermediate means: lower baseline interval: 10.2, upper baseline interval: 11.9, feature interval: 11.2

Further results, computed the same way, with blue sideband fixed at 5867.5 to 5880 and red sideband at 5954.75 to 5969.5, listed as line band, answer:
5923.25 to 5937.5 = -0.4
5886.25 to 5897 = 1.9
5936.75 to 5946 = -0.7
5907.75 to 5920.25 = -0.4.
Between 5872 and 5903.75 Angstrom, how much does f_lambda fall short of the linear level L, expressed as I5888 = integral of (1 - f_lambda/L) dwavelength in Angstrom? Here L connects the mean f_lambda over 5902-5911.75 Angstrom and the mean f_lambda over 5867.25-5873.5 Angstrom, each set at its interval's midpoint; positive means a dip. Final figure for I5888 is 4.13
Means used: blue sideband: 12.1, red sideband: 12.1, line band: 10.6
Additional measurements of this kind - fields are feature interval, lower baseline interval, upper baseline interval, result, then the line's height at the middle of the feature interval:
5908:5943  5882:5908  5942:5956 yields -2.02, 11.3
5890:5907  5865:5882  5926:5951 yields 2.17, 11.9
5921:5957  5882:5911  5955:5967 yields -2.56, 11.2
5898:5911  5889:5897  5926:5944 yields -1.51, 10.3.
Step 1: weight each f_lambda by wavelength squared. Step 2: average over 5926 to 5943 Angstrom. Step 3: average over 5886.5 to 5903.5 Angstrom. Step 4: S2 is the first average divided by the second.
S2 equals 1.25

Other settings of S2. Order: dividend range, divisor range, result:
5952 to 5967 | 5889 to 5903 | 1.18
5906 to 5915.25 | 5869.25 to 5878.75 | 1.07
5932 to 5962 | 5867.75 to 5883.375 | 1.06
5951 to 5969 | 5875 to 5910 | 1.10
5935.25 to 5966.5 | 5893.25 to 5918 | 1.06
